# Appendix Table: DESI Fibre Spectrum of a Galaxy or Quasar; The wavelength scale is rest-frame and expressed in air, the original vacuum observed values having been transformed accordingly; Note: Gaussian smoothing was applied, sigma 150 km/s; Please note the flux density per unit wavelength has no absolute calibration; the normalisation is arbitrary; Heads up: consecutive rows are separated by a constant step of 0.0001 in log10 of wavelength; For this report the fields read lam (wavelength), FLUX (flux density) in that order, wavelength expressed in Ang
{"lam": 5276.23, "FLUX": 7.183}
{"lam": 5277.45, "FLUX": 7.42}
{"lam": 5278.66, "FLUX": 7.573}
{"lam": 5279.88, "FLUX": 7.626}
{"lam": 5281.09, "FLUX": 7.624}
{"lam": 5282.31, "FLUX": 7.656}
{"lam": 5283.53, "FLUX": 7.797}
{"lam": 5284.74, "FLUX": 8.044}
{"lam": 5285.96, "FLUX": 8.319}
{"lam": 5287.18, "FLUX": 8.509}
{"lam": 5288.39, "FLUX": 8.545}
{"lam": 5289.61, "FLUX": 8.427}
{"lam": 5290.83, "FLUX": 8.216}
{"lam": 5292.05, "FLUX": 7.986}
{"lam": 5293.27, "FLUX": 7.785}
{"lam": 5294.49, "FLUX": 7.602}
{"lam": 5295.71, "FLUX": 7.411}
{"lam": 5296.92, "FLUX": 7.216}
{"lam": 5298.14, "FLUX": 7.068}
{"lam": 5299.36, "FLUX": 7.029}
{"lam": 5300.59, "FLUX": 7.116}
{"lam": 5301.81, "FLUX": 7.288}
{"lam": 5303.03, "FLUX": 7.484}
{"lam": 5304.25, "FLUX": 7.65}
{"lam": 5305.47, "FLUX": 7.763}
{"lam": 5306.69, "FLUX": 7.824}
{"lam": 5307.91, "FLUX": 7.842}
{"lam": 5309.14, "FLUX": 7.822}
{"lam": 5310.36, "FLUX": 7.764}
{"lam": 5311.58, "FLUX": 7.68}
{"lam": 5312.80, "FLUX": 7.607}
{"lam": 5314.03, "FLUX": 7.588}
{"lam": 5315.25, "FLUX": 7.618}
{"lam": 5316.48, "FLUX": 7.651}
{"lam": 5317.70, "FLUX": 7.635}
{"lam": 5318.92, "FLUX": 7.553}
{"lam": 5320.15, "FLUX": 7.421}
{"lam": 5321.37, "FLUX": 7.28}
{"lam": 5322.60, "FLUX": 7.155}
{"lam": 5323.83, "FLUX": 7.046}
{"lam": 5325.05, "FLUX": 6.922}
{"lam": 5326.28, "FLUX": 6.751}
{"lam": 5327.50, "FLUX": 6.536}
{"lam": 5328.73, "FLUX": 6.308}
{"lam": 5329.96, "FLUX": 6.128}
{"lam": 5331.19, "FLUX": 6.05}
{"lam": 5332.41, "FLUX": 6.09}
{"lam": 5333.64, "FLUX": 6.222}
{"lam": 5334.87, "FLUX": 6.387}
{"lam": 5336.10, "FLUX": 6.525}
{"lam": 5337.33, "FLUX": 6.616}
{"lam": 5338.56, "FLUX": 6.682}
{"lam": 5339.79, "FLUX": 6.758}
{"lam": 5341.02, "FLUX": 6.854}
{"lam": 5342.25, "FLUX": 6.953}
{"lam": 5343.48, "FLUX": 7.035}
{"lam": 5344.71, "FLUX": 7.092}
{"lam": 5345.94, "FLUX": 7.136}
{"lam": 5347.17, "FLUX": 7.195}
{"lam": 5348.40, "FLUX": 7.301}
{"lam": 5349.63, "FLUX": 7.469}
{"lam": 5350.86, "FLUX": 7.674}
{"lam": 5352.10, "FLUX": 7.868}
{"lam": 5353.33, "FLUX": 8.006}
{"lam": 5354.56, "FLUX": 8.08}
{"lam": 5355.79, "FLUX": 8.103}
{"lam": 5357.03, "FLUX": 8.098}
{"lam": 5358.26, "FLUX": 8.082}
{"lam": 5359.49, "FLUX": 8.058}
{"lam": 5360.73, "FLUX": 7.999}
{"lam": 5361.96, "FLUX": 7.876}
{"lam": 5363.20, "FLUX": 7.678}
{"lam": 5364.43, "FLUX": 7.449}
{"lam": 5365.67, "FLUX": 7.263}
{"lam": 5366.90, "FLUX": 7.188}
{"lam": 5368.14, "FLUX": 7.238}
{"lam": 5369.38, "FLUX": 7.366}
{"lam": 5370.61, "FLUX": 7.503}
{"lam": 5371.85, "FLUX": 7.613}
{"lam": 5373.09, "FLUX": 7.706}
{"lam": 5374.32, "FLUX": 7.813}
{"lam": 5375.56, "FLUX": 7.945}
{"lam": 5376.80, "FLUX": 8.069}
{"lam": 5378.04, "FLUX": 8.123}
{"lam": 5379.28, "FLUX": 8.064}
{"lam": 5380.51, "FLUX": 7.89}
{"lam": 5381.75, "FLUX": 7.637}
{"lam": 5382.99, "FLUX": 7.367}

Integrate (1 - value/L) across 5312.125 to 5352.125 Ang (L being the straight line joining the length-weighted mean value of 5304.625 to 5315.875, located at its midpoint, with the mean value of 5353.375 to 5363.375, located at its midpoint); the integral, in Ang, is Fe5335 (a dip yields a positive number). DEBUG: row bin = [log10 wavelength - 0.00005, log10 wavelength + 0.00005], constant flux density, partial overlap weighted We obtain 4.38 Ang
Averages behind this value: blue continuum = 7.72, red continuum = 8.01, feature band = 6.99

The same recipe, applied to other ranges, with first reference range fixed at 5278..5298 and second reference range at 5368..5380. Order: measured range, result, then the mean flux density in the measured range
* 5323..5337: 2.43 Ang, 6.46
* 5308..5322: 0.42 Ang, 7.61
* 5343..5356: 0.45 Ang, 7.53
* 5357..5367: 0.04 Ang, 7.76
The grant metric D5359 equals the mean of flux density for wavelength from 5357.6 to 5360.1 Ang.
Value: 8.09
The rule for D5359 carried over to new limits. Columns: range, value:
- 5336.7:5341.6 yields 6.72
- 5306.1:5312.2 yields 7.79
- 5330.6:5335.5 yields 6.19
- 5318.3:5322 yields 7.42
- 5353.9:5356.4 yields 8.11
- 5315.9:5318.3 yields 7.66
